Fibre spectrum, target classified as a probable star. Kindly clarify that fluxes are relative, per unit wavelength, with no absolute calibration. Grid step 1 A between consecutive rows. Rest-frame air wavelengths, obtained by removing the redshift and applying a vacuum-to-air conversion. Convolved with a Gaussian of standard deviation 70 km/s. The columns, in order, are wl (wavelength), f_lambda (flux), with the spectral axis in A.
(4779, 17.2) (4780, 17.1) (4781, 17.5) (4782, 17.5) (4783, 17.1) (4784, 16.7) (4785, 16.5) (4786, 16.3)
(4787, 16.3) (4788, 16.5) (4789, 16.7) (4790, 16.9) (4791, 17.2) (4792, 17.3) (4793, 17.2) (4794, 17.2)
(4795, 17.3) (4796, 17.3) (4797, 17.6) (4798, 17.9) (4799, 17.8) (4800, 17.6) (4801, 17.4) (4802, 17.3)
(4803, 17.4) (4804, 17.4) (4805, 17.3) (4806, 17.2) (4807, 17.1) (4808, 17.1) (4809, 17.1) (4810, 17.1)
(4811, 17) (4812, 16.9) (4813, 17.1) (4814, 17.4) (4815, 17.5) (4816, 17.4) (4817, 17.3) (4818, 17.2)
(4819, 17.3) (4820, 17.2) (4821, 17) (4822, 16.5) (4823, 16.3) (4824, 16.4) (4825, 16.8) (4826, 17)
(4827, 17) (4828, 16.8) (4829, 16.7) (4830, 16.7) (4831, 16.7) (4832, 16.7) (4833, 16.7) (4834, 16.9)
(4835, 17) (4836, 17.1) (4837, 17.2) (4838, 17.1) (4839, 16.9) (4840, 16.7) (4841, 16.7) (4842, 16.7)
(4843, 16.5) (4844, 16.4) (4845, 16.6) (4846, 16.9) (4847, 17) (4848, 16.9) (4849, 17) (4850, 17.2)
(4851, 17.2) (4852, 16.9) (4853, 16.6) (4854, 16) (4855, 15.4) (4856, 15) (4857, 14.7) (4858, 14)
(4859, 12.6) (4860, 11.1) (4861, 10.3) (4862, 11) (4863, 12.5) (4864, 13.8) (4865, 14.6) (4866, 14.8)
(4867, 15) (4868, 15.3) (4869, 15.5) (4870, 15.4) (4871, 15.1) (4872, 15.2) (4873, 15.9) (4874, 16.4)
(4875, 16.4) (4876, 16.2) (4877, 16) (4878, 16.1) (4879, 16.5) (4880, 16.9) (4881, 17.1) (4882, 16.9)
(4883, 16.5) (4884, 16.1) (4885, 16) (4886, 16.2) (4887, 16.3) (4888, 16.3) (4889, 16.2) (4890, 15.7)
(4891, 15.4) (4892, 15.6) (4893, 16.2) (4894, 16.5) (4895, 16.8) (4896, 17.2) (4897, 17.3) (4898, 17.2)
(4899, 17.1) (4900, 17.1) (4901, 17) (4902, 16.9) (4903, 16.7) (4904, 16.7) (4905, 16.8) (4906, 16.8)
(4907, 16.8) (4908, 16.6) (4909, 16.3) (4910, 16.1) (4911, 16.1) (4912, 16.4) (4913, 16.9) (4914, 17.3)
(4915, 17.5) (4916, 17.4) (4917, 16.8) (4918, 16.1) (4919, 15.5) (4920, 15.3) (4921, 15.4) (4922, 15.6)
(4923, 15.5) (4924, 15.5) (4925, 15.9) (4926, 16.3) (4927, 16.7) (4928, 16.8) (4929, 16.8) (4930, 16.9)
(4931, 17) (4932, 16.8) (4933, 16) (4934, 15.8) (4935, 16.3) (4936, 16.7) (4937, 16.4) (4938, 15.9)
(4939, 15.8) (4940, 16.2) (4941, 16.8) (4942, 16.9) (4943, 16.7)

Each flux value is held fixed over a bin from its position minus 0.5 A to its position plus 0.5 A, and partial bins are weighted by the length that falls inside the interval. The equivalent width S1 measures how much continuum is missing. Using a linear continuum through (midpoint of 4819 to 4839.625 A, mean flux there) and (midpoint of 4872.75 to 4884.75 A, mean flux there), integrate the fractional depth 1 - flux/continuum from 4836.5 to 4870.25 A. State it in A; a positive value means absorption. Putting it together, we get 2.5 A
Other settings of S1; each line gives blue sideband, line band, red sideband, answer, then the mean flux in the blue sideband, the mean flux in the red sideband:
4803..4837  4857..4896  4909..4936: 3.15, 17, 16.3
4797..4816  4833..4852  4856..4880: -1.40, 17.3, 14.6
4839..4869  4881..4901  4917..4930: -1.05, 15.3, 16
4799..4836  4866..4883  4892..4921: 0.83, 17.1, 16.7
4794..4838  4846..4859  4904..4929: 0.61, 17.1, 16.4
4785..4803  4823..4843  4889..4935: 0.14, 17.2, 16.5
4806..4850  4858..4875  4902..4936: 2.65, 16.9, 16.4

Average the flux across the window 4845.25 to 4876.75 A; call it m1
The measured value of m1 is 15.1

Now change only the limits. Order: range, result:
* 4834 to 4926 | 16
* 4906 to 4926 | 16.3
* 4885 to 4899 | 16.4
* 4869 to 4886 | 16.1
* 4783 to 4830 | 17.1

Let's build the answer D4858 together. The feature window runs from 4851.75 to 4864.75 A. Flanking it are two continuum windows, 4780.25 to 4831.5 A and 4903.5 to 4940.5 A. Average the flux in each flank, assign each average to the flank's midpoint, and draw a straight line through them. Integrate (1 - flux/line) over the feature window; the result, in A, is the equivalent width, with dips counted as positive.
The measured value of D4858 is 2.3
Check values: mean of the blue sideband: 17.1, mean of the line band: 13.8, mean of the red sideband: 16.4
